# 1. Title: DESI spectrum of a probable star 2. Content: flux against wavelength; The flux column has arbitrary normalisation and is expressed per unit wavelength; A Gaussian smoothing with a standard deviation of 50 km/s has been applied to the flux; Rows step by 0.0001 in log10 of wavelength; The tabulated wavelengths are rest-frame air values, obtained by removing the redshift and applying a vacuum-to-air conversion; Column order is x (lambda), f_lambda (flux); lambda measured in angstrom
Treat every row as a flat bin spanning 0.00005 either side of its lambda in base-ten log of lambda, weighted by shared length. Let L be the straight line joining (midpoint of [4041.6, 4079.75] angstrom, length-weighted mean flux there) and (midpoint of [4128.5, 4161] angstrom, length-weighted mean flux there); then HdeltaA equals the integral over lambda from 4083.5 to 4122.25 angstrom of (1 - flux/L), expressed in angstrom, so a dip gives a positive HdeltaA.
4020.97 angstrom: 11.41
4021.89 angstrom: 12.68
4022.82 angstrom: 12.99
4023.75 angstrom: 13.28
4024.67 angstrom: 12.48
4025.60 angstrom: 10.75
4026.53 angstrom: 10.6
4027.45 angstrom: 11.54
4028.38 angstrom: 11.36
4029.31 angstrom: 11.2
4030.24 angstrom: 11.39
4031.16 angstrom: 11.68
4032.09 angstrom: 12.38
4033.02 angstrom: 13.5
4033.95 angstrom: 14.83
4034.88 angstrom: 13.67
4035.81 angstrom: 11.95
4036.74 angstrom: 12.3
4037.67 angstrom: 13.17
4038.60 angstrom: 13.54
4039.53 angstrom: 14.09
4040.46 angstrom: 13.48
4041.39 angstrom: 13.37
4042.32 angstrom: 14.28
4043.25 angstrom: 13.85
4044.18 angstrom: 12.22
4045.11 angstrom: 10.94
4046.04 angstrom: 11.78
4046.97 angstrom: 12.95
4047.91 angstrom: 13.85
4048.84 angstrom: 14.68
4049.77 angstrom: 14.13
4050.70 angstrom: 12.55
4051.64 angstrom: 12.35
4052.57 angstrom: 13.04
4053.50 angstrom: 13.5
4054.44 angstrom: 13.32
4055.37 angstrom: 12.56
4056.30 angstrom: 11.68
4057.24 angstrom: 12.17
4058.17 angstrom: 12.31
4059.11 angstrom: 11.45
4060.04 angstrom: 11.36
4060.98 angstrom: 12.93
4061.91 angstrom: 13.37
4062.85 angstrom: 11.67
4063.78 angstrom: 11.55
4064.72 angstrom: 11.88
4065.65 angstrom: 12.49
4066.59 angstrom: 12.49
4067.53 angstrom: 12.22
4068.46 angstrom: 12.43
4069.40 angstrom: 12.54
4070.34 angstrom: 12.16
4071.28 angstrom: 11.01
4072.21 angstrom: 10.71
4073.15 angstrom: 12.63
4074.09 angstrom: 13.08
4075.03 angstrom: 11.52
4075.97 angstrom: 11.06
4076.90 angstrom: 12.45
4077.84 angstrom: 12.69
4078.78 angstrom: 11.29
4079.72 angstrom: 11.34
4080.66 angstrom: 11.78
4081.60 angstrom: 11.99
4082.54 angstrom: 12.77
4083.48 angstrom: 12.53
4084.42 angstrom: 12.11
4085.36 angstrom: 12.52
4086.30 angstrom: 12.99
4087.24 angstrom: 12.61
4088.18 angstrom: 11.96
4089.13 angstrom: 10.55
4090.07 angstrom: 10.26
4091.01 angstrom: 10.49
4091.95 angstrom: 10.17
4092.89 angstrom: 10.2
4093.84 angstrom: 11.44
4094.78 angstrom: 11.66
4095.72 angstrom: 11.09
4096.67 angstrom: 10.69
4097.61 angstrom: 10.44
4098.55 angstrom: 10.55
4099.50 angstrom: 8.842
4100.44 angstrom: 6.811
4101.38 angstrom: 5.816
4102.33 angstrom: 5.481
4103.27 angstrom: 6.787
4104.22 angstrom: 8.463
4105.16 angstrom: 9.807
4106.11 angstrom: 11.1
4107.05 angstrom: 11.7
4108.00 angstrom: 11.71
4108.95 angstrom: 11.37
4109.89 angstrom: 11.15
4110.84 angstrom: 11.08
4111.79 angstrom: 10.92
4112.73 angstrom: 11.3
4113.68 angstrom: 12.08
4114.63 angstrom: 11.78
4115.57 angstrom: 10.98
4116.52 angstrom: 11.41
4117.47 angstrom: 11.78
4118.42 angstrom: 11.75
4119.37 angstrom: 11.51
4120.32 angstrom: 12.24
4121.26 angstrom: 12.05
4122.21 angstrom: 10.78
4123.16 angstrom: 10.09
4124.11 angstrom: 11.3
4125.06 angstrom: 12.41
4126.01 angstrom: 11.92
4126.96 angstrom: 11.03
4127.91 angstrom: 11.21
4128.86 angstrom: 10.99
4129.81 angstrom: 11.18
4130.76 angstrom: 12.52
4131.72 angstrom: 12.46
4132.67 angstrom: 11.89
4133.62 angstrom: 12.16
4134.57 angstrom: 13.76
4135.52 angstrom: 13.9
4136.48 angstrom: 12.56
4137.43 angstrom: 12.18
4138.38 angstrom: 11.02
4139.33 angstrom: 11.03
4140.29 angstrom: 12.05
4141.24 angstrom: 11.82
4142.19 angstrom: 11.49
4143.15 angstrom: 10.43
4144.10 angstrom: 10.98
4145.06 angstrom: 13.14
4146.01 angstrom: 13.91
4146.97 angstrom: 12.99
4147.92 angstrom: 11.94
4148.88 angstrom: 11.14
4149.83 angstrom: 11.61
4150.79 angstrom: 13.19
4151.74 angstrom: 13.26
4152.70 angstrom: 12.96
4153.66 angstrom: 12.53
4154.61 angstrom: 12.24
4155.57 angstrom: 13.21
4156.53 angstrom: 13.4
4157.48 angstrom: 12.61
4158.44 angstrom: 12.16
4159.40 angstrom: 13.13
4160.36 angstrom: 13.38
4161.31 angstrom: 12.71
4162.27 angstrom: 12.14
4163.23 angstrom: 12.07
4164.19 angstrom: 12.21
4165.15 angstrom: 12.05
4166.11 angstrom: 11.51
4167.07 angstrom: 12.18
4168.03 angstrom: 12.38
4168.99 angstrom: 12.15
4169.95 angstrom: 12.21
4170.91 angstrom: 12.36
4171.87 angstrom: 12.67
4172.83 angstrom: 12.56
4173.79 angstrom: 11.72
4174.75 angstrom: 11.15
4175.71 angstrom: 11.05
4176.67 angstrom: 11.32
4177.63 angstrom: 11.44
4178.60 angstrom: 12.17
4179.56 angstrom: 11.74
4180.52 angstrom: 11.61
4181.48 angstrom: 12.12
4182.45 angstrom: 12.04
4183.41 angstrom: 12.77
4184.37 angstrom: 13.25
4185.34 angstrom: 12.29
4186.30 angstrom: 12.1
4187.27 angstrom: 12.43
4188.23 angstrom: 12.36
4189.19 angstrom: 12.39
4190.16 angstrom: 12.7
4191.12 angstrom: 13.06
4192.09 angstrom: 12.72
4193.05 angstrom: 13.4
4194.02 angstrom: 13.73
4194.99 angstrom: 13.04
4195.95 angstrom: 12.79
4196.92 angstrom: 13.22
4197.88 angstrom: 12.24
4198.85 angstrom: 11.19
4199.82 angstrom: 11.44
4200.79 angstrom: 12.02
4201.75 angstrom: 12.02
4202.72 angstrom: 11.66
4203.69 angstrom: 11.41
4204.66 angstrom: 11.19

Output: 5.2 angstrom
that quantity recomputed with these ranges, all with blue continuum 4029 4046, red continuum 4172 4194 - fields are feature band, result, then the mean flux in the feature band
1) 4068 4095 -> 2.0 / 11.8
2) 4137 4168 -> 0.2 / 12.3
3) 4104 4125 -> 2.1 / 11.3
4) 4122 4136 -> 0.7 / 11.9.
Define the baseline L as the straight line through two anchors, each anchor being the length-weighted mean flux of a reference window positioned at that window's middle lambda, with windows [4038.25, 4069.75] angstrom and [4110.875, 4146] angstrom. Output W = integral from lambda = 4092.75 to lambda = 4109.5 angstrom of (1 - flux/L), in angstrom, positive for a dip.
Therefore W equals 3.4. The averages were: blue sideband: 12.7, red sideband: 11.7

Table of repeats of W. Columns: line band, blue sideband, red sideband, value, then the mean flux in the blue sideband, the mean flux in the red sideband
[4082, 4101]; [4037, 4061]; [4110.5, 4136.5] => 1.9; 12.9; 11.7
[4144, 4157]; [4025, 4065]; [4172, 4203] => -0.3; 12.6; 12.3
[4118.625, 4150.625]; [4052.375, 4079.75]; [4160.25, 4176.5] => 0.6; 12.2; 12.1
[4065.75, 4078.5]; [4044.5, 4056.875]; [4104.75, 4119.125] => 0.3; 12.9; 11.3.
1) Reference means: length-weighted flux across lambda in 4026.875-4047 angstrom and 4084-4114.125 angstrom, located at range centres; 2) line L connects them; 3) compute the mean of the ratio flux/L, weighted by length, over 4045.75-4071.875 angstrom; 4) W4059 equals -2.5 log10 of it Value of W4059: -0.054 mag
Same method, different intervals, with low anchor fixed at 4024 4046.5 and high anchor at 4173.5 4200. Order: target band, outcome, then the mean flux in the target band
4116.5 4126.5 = 0.07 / 11.6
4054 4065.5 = 0.03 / 12.2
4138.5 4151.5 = 0.03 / 12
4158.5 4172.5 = 0.00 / 12.4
